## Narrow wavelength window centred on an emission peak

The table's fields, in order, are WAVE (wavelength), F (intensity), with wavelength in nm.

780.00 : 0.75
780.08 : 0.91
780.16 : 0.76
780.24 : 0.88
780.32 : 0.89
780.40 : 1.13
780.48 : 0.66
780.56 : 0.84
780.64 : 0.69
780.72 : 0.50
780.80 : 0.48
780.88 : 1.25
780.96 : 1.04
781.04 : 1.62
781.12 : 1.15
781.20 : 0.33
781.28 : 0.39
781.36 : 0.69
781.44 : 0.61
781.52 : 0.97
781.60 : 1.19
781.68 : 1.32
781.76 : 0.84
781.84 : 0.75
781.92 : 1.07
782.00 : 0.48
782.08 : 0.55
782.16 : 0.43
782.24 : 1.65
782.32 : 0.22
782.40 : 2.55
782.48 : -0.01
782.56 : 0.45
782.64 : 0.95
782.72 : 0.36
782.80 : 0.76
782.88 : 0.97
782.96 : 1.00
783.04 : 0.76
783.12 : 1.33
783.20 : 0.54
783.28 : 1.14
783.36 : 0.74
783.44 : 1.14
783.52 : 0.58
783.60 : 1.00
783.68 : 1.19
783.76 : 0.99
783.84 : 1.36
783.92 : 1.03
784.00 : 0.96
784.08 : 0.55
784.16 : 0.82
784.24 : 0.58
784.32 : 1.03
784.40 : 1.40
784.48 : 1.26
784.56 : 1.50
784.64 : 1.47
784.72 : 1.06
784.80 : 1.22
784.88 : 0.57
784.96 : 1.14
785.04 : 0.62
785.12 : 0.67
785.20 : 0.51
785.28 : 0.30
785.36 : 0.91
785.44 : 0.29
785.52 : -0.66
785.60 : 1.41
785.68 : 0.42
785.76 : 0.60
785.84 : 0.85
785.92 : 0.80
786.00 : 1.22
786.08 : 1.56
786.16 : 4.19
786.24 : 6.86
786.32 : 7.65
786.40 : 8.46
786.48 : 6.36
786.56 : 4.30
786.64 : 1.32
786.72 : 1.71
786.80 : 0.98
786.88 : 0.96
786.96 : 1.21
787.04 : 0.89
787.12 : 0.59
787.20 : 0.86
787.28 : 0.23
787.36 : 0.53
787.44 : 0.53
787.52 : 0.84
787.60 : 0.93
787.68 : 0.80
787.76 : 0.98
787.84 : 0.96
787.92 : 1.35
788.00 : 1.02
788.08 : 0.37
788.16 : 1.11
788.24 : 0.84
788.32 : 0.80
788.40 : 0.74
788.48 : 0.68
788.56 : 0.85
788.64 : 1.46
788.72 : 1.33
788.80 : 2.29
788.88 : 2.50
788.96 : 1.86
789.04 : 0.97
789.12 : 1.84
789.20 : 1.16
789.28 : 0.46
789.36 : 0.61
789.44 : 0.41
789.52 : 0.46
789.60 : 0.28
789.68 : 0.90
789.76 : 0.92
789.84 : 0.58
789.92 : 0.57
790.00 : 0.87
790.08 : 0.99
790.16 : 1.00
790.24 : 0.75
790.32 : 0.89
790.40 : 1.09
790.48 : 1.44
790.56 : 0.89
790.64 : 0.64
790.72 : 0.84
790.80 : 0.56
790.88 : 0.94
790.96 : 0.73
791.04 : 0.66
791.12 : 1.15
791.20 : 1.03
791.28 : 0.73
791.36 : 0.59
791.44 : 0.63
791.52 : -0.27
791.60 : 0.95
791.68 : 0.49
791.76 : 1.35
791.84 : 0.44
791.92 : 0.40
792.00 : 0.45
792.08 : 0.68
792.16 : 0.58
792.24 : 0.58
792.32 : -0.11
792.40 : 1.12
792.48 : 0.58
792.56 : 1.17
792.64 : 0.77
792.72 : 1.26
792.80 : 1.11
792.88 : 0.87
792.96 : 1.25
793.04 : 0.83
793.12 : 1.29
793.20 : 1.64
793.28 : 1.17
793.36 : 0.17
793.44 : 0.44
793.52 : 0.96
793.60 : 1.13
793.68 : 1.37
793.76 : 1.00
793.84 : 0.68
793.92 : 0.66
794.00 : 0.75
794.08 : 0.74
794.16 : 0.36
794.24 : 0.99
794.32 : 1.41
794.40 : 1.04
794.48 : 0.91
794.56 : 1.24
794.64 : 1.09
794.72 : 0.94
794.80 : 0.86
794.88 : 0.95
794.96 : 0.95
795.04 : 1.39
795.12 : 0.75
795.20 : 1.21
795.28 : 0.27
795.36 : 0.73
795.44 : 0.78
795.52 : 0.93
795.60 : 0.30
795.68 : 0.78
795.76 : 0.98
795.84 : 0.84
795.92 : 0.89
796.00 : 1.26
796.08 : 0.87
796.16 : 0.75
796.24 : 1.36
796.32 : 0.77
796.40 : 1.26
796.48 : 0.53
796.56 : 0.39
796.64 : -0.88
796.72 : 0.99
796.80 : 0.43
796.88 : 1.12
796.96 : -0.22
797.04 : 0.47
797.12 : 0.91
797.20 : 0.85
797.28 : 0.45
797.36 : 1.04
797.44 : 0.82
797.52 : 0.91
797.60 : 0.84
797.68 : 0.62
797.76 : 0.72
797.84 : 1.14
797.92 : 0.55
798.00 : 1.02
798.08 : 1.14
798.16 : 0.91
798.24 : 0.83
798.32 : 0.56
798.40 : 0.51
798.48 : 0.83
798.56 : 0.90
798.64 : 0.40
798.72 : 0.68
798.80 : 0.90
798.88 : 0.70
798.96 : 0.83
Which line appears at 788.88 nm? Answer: [N II] 6583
